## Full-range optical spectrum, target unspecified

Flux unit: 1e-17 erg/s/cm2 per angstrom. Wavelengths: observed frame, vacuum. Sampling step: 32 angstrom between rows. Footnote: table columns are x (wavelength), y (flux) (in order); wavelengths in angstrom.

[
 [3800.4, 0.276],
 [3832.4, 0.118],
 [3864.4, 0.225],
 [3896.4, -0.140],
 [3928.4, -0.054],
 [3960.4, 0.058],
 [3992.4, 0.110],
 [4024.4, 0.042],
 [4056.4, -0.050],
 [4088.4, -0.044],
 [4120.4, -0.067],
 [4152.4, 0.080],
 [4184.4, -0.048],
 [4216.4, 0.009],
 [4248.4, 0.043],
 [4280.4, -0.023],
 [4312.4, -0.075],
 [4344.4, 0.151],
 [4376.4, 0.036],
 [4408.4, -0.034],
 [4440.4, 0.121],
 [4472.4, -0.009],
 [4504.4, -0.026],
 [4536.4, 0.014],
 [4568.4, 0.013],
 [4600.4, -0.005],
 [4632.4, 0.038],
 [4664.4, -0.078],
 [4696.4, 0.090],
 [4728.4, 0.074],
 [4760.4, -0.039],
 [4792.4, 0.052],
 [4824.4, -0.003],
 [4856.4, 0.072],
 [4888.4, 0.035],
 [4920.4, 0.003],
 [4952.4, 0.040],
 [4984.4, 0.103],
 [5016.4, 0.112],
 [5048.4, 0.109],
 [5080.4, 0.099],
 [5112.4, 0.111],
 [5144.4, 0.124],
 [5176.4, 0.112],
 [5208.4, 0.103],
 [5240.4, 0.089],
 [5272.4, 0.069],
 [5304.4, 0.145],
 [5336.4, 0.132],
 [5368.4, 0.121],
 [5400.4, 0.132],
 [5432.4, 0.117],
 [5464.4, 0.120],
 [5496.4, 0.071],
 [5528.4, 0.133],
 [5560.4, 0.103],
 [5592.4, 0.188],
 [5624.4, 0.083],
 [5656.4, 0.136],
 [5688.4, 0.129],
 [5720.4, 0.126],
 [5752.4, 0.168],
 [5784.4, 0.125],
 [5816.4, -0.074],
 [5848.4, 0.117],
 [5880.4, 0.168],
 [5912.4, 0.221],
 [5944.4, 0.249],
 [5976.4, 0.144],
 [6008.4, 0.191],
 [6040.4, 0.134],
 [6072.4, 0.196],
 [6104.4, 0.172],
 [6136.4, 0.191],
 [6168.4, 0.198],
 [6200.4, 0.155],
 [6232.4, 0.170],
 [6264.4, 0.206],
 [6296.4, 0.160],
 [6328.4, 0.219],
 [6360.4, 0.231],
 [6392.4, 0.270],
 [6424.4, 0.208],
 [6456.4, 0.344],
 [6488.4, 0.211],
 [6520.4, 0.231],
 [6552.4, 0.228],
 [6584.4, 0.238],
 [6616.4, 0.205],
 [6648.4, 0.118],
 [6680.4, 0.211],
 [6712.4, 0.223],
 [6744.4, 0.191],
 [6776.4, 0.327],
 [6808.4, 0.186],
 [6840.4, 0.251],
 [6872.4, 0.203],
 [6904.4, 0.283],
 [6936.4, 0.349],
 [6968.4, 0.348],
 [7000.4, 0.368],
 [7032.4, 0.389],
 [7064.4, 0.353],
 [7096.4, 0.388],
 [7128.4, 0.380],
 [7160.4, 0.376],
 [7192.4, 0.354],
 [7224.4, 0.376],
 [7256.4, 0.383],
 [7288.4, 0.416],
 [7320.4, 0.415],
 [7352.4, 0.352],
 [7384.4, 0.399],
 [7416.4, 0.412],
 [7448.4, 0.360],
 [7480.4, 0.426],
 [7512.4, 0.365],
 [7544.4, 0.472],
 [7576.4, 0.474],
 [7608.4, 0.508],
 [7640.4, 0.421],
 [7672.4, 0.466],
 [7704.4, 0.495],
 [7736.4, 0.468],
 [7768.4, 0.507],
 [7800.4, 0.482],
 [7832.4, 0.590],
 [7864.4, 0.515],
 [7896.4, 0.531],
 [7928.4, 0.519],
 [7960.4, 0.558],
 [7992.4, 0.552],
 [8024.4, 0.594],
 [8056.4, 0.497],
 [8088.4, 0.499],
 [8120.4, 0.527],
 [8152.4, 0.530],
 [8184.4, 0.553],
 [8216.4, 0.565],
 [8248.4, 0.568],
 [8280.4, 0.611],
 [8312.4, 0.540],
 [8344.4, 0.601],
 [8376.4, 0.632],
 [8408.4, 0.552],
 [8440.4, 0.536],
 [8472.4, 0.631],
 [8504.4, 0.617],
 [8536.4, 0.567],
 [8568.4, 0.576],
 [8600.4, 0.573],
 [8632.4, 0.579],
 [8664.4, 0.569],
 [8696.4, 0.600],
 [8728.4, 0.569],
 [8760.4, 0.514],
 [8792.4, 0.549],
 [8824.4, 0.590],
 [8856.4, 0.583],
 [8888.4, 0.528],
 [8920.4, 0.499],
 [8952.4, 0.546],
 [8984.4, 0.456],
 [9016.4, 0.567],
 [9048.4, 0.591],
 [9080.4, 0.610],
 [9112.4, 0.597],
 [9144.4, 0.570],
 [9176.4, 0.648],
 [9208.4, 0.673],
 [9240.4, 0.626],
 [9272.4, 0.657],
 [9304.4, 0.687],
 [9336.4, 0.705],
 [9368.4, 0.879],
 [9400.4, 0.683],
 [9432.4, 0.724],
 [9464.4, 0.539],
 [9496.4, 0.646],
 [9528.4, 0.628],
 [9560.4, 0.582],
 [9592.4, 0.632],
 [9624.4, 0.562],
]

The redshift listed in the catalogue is 0.73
